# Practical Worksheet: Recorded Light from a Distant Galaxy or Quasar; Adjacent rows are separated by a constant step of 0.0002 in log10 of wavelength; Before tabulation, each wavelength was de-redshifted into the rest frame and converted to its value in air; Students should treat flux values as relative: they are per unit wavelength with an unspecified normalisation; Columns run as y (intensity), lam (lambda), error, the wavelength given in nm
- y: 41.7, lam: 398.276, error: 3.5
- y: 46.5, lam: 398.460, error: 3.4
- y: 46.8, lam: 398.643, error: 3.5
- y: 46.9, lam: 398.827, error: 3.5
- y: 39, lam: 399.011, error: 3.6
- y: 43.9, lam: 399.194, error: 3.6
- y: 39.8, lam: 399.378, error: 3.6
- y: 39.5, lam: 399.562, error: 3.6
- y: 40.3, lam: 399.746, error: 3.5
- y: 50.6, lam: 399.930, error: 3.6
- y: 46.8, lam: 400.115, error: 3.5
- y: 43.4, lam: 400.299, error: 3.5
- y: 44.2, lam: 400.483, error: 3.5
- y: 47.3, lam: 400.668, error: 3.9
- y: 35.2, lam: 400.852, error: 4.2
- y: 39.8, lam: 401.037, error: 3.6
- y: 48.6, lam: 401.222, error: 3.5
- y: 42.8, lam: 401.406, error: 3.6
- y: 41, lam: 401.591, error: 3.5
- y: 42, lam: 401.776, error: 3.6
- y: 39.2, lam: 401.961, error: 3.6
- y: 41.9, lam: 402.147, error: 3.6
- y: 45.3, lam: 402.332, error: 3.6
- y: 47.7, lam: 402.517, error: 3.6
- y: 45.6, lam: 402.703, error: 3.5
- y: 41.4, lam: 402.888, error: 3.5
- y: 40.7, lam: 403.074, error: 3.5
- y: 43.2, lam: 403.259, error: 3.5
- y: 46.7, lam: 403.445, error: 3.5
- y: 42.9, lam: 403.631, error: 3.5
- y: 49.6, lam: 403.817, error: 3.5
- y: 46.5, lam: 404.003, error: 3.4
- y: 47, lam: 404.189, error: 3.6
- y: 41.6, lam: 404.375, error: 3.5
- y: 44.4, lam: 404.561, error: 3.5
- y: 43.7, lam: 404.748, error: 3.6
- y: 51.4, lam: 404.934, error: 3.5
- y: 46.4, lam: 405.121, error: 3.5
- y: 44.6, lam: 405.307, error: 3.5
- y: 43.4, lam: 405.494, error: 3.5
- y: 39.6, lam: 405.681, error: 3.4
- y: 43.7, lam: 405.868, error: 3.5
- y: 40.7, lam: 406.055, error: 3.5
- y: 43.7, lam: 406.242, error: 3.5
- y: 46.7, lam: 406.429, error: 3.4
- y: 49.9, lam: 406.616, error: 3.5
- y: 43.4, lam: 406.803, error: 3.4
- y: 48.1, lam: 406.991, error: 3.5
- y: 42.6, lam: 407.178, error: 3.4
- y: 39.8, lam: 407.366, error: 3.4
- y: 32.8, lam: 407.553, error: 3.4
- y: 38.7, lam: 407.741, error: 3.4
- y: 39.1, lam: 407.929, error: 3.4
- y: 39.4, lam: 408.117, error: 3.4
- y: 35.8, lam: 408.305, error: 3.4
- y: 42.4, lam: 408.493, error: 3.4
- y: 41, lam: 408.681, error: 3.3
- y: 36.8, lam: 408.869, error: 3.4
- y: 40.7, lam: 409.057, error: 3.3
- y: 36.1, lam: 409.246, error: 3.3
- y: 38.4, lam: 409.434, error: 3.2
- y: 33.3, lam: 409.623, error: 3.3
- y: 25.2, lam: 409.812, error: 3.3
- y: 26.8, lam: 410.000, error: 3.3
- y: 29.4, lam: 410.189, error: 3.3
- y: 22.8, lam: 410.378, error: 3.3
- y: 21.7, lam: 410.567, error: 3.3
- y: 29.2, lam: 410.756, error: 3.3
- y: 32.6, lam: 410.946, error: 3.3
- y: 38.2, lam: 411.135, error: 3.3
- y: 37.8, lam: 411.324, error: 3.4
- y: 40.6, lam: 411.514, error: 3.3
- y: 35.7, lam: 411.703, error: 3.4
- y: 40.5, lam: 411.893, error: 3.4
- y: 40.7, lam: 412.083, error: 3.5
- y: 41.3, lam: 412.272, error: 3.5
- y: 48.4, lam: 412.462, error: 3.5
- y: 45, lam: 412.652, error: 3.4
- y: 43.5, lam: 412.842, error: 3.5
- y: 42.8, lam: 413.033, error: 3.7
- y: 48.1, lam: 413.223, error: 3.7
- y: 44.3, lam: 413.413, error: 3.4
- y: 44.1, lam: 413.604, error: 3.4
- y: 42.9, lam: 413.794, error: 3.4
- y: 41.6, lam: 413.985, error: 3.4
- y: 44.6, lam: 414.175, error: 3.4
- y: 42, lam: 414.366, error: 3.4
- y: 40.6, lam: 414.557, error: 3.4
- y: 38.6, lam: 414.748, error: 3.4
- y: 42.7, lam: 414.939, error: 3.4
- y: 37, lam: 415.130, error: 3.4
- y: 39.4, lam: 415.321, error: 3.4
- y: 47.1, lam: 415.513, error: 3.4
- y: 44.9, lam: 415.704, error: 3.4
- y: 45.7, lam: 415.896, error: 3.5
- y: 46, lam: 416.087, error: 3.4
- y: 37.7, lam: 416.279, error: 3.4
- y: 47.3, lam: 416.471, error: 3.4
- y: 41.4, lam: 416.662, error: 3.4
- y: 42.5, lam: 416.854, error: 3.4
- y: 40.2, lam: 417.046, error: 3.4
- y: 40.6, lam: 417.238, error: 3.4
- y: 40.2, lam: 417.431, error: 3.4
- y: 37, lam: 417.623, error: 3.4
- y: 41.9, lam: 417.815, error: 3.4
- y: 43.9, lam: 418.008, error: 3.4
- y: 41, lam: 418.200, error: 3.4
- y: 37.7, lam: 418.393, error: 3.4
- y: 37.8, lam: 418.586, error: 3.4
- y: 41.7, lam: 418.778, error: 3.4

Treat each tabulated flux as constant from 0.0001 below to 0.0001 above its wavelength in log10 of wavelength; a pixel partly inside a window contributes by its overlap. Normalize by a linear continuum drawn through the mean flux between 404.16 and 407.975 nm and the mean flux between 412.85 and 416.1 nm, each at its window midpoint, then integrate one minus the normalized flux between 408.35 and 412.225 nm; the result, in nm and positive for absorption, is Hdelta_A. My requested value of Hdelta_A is 0.77 nm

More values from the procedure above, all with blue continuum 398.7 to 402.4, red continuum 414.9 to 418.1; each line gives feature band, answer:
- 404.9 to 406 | -0.044 nm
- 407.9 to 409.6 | 0.154 nm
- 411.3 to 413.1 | 0.022 nm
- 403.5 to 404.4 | -0.066 nm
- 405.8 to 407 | -0.068 nm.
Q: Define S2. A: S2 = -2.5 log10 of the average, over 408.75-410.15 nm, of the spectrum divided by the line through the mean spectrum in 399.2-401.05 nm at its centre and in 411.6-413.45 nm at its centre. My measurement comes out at 0.26 mag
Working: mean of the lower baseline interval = 42.9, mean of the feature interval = 33.9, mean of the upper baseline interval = 43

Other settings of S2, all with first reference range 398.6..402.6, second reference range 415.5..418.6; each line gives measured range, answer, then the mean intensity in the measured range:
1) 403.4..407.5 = -0.05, 44.7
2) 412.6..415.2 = -0.01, 42.7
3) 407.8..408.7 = 0.09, 39.4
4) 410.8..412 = 0.14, 37.2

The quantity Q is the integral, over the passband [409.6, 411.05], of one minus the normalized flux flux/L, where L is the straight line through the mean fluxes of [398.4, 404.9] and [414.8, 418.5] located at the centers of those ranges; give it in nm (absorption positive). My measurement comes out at 0.517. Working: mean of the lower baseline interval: 43.8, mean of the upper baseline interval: 41.7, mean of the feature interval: 27.4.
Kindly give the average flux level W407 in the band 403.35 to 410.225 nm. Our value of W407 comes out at 41.2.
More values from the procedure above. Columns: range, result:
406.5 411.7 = 36.4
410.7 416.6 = 41.7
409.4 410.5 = 28.6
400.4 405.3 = 44.1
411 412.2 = 38.8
